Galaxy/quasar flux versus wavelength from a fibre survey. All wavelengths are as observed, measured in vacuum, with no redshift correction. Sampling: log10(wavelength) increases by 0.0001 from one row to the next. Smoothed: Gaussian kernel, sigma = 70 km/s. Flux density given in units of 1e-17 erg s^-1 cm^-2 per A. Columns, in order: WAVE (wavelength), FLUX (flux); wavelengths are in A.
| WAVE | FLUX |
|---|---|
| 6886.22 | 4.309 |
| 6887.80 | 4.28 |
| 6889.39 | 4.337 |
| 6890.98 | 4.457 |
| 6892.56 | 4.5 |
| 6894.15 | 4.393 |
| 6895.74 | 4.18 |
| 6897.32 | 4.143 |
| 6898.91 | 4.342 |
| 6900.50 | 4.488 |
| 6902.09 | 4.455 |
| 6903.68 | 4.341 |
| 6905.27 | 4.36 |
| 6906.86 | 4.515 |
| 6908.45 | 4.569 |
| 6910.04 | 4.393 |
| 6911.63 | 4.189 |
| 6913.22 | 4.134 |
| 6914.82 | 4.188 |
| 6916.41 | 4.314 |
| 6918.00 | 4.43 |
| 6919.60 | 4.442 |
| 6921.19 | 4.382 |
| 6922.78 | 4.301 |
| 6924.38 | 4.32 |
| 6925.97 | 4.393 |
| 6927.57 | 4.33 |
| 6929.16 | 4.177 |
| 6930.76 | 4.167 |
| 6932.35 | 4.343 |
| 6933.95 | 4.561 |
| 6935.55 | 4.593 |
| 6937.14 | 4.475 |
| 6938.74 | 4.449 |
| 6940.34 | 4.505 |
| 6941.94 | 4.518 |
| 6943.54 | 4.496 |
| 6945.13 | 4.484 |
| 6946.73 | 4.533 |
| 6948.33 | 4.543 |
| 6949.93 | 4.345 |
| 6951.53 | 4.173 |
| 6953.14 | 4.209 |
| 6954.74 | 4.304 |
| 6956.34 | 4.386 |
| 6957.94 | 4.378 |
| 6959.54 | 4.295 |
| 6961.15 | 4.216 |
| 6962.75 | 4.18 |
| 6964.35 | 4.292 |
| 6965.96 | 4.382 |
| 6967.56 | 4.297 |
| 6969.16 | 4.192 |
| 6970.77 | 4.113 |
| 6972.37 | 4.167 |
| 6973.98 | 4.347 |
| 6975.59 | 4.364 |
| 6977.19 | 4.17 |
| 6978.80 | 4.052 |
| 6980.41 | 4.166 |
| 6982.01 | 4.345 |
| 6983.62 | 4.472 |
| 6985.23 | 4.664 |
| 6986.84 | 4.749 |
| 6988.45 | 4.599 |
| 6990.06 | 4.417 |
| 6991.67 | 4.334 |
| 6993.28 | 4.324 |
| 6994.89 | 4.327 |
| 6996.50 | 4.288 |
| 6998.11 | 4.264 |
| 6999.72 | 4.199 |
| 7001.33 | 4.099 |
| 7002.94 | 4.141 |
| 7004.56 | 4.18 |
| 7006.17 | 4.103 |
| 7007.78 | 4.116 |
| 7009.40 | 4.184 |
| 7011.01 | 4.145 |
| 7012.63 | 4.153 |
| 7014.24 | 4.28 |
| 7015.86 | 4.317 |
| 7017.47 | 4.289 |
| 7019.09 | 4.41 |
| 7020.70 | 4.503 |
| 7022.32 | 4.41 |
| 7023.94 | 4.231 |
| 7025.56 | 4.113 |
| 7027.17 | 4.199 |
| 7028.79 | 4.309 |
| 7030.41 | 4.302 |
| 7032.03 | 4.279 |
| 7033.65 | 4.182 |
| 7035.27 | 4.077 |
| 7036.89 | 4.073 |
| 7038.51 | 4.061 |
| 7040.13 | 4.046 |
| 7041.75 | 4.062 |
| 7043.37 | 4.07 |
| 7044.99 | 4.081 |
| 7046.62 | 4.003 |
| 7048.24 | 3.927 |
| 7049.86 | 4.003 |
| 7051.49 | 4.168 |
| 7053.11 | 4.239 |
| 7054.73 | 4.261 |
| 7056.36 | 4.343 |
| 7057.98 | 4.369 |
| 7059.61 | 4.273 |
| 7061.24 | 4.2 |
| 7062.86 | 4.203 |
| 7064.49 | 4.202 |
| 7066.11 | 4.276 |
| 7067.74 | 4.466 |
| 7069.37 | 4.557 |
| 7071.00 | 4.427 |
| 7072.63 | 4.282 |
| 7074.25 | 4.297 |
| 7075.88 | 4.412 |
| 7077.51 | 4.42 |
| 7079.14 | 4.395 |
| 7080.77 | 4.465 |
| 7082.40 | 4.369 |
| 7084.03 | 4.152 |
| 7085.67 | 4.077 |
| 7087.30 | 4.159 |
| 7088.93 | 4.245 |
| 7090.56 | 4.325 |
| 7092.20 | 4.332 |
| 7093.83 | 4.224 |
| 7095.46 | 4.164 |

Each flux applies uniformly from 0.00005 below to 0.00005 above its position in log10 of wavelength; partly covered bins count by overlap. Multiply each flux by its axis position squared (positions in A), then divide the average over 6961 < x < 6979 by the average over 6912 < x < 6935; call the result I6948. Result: 1.0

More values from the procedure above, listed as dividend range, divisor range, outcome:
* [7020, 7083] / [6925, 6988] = 1.00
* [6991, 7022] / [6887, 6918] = 1.01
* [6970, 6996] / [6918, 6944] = 1.00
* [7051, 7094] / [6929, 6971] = 1.02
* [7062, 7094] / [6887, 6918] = 1.04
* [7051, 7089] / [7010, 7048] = 1.04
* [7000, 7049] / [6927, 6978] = 0.98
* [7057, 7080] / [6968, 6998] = 1.03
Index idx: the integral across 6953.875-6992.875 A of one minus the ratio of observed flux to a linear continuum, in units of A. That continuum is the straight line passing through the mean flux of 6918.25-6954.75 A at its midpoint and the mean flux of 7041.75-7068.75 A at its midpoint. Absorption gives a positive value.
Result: 0.0 A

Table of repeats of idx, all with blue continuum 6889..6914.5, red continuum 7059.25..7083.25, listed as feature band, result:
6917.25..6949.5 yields -0.5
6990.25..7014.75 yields 0.8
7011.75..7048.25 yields 1.3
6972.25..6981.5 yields 0.3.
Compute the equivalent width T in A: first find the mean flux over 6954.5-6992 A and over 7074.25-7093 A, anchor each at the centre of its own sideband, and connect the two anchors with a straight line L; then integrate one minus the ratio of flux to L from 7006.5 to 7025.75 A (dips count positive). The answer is 0.2 A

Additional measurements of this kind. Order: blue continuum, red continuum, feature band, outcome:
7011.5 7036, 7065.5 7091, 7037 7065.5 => 1.0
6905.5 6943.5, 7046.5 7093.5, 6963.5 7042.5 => 1.1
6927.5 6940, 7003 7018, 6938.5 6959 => -0.2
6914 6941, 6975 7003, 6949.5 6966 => 0.3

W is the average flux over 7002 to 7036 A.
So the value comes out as 4.23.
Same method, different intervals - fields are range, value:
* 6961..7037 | 4.27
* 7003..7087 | 4.23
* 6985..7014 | 4.29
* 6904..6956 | 4.38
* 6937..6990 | 4.36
